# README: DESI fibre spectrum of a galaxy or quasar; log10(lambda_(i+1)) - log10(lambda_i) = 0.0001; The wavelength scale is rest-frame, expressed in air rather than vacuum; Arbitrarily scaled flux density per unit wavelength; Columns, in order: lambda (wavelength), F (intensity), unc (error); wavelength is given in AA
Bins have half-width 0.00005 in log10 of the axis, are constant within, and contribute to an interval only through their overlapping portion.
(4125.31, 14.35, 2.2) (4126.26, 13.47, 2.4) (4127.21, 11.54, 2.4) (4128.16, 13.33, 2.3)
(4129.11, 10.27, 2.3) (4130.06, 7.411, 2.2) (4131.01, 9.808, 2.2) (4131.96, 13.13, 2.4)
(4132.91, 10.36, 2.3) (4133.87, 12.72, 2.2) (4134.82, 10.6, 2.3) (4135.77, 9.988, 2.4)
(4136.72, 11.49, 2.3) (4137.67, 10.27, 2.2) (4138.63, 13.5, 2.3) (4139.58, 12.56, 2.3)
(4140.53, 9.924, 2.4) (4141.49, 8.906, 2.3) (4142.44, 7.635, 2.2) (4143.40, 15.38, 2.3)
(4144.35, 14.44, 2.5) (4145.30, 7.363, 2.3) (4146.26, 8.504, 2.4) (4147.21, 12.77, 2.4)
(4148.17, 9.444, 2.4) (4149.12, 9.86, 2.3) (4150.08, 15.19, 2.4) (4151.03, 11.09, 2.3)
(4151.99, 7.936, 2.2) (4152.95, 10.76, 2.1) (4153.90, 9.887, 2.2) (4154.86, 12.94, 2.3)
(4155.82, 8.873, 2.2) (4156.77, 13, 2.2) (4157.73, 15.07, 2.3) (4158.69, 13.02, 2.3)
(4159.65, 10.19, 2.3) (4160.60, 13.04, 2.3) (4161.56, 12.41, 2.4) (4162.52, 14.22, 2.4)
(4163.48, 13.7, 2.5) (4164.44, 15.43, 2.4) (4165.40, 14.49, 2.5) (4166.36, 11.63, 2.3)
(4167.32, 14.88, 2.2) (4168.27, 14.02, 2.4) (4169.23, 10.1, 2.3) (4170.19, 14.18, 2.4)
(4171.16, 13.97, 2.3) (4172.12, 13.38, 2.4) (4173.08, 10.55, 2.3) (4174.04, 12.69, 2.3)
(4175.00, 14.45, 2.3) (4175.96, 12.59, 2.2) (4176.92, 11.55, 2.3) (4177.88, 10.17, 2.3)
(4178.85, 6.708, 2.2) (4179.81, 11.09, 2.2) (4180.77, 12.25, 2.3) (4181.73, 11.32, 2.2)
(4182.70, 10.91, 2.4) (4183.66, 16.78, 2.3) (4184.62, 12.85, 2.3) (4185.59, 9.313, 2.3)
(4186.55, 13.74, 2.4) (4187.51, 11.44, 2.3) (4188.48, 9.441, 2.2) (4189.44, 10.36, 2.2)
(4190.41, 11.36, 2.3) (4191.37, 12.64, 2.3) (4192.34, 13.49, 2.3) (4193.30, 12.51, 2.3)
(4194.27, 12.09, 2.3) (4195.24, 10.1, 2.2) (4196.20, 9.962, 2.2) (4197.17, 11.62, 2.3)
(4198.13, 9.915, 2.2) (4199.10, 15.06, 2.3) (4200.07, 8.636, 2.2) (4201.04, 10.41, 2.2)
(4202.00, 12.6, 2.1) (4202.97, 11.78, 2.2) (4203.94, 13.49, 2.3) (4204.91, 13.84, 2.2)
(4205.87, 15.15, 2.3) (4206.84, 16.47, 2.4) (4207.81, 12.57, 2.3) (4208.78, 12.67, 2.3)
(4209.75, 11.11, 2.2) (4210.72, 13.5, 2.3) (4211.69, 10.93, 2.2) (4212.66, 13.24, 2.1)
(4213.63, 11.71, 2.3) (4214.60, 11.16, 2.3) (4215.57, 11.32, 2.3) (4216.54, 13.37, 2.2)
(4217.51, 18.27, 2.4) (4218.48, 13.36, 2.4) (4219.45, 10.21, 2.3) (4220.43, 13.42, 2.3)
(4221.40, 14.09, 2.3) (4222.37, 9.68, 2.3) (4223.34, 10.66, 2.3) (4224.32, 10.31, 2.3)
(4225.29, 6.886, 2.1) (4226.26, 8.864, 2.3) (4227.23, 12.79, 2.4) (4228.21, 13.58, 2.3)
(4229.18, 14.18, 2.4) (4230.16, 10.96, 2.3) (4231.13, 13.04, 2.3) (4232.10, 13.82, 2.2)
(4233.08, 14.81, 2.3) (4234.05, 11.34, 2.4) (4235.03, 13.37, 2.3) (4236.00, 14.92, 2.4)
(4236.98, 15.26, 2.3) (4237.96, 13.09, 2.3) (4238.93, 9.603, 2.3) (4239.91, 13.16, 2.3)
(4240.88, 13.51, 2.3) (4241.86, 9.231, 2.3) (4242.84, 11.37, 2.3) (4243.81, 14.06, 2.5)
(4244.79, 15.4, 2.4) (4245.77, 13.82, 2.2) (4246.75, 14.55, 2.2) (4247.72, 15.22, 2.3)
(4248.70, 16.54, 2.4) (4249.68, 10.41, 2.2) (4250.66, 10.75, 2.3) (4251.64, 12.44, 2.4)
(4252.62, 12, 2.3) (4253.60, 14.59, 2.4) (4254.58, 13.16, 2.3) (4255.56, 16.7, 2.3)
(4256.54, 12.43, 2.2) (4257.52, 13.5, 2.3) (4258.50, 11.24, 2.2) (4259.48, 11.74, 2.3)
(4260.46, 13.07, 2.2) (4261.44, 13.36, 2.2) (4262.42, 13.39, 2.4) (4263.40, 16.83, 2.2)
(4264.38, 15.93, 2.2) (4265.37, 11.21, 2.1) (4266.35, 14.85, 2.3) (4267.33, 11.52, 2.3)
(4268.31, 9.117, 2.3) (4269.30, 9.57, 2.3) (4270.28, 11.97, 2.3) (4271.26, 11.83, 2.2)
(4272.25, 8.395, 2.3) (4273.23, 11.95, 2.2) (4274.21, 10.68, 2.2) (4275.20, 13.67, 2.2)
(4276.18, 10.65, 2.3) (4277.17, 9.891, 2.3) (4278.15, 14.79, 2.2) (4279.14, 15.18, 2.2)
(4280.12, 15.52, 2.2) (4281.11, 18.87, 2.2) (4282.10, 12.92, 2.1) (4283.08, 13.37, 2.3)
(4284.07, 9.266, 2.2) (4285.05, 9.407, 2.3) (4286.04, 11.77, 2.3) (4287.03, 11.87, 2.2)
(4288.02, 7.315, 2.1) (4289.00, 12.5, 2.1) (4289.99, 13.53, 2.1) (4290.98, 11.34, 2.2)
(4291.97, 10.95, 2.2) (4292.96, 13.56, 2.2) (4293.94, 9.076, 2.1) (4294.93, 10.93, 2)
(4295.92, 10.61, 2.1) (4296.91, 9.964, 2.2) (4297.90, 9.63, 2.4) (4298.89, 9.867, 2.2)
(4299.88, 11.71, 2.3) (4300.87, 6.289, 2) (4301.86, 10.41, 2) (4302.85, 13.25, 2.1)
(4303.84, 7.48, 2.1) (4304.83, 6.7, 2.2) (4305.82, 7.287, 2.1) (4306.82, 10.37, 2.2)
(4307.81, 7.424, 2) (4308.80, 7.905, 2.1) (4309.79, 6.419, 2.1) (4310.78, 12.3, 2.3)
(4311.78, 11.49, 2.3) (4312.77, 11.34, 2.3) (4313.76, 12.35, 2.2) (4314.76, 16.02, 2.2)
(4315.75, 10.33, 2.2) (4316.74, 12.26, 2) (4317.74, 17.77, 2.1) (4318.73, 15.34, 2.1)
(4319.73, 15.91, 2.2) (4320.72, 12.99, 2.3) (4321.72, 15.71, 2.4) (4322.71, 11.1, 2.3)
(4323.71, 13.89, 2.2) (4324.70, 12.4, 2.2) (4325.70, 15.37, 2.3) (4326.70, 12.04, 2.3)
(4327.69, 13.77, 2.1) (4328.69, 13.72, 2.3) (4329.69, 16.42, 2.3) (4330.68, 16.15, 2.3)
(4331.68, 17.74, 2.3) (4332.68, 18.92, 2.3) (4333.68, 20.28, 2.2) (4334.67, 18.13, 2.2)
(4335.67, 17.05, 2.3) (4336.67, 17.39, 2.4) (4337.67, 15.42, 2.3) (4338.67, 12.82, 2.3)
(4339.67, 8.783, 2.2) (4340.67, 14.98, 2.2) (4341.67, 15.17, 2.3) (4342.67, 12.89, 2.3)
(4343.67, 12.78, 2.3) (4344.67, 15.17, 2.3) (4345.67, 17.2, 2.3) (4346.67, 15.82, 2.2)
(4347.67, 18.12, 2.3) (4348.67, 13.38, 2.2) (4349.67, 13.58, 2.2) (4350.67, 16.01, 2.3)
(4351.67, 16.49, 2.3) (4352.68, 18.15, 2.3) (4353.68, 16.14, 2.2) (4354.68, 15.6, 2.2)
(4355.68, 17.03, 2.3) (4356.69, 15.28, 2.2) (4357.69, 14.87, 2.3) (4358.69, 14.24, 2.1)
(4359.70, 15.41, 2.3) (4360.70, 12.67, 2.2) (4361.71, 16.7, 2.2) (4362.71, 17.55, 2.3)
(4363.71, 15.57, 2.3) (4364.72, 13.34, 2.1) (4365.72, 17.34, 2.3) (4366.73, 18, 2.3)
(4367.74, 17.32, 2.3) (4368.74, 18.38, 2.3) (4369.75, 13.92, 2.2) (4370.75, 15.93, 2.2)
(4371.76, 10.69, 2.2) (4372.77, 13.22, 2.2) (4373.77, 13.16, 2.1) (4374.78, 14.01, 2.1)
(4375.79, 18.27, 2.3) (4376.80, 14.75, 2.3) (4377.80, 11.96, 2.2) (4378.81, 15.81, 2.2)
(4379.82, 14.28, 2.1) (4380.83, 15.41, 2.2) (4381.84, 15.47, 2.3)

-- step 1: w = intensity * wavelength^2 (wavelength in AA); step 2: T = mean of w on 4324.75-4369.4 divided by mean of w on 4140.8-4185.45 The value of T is 1.4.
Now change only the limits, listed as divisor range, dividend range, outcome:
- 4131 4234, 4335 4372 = 1.39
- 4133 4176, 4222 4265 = 1.12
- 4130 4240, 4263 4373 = 1.18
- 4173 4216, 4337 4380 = 1.36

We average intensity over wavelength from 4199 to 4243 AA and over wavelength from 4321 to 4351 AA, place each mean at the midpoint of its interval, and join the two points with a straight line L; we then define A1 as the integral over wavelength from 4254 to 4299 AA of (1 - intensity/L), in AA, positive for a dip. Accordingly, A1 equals 4.9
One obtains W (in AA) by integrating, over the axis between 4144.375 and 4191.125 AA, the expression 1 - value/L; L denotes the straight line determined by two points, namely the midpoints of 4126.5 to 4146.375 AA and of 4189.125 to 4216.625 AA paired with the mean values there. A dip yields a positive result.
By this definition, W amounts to -1.5 AA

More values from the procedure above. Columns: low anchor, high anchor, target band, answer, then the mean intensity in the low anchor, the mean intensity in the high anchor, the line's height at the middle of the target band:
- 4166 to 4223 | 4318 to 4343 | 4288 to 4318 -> 8.0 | 12.2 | 15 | 14.5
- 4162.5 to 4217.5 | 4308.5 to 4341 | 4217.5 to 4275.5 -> 2.1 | 12.3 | 14.1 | 13.1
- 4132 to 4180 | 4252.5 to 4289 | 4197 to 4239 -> -0.9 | 11.8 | 12.5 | 12.2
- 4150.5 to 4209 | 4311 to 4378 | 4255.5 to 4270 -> 0.8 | 12.2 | 15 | 13.6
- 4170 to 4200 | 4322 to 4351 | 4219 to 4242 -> 1.1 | 11.8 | 15.1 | 12.8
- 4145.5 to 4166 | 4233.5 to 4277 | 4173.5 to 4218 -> 0.4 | 11.9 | 12.7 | 12.3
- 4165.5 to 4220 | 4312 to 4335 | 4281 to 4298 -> 3.3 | 12.2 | 14.7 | 14.1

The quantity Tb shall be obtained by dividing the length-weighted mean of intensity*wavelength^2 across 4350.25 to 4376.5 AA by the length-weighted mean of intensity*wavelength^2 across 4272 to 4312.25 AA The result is 1.5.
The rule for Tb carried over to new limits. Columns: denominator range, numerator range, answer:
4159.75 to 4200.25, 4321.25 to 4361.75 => 1.35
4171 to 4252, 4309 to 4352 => 1.24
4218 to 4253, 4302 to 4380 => 1.20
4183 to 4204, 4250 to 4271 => 1.12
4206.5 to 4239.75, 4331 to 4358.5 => 1.33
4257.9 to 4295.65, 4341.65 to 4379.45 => 1.31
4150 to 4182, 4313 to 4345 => 1.30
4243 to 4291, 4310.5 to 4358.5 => 1.21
